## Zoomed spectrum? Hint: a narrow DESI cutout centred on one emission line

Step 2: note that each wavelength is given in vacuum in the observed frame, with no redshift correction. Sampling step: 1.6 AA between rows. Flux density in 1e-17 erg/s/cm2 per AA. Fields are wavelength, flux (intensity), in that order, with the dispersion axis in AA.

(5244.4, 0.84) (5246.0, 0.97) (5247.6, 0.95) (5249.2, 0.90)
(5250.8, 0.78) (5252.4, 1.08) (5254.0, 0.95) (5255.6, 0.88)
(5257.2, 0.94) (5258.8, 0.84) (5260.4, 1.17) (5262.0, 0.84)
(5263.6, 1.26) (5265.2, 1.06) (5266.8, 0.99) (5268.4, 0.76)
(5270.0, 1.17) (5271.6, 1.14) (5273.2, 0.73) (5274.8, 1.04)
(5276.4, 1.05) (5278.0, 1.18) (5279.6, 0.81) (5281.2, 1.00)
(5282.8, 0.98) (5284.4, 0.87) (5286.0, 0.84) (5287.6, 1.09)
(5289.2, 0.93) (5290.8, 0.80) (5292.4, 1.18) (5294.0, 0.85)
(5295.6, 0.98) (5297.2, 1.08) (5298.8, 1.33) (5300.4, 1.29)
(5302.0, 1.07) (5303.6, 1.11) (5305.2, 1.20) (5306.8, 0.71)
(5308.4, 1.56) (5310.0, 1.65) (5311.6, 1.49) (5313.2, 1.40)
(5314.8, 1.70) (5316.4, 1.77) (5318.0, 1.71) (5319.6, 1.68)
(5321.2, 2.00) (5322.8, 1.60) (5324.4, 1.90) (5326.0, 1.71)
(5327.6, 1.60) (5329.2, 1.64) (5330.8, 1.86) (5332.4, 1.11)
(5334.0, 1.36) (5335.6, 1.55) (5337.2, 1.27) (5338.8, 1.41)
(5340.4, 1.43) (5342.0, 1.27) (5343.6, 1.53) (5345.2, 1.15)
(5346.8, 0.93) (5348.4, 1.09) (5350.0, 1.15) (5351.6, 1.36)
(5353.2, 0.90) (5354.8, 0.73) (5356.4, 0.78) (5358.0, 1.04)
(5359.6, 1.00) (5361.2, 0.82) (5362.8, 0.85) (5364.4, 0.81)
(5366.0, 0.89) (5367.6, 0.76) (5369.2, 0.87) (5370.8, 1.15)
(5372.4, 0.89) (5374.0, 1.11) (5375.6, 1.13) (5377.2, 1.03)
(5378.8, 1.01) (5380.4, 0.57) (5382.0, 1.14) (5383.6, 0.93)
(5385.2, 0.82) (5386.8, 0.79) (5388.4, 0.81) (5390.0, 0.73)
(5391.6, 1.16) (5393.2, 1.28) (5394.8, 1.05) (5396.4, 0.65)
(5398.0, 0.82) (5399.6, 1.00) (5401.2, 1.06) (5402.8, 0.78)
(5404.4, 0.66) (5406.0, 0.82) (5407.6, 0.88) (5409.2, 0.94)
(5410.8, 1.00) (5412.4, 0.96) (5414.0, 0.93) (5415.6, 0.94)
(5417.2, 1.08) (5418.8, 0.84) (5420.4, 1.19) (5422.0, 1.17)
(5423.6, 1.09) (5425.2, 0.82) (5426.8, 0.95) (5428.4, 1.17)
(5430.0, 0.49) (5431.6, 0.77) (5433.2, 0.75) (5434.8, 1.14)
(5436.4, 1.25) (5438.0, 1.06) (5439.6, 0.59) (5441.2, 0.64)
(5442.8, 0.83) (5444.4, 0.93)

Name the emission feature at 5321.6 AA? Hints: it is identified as Mg II 2798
